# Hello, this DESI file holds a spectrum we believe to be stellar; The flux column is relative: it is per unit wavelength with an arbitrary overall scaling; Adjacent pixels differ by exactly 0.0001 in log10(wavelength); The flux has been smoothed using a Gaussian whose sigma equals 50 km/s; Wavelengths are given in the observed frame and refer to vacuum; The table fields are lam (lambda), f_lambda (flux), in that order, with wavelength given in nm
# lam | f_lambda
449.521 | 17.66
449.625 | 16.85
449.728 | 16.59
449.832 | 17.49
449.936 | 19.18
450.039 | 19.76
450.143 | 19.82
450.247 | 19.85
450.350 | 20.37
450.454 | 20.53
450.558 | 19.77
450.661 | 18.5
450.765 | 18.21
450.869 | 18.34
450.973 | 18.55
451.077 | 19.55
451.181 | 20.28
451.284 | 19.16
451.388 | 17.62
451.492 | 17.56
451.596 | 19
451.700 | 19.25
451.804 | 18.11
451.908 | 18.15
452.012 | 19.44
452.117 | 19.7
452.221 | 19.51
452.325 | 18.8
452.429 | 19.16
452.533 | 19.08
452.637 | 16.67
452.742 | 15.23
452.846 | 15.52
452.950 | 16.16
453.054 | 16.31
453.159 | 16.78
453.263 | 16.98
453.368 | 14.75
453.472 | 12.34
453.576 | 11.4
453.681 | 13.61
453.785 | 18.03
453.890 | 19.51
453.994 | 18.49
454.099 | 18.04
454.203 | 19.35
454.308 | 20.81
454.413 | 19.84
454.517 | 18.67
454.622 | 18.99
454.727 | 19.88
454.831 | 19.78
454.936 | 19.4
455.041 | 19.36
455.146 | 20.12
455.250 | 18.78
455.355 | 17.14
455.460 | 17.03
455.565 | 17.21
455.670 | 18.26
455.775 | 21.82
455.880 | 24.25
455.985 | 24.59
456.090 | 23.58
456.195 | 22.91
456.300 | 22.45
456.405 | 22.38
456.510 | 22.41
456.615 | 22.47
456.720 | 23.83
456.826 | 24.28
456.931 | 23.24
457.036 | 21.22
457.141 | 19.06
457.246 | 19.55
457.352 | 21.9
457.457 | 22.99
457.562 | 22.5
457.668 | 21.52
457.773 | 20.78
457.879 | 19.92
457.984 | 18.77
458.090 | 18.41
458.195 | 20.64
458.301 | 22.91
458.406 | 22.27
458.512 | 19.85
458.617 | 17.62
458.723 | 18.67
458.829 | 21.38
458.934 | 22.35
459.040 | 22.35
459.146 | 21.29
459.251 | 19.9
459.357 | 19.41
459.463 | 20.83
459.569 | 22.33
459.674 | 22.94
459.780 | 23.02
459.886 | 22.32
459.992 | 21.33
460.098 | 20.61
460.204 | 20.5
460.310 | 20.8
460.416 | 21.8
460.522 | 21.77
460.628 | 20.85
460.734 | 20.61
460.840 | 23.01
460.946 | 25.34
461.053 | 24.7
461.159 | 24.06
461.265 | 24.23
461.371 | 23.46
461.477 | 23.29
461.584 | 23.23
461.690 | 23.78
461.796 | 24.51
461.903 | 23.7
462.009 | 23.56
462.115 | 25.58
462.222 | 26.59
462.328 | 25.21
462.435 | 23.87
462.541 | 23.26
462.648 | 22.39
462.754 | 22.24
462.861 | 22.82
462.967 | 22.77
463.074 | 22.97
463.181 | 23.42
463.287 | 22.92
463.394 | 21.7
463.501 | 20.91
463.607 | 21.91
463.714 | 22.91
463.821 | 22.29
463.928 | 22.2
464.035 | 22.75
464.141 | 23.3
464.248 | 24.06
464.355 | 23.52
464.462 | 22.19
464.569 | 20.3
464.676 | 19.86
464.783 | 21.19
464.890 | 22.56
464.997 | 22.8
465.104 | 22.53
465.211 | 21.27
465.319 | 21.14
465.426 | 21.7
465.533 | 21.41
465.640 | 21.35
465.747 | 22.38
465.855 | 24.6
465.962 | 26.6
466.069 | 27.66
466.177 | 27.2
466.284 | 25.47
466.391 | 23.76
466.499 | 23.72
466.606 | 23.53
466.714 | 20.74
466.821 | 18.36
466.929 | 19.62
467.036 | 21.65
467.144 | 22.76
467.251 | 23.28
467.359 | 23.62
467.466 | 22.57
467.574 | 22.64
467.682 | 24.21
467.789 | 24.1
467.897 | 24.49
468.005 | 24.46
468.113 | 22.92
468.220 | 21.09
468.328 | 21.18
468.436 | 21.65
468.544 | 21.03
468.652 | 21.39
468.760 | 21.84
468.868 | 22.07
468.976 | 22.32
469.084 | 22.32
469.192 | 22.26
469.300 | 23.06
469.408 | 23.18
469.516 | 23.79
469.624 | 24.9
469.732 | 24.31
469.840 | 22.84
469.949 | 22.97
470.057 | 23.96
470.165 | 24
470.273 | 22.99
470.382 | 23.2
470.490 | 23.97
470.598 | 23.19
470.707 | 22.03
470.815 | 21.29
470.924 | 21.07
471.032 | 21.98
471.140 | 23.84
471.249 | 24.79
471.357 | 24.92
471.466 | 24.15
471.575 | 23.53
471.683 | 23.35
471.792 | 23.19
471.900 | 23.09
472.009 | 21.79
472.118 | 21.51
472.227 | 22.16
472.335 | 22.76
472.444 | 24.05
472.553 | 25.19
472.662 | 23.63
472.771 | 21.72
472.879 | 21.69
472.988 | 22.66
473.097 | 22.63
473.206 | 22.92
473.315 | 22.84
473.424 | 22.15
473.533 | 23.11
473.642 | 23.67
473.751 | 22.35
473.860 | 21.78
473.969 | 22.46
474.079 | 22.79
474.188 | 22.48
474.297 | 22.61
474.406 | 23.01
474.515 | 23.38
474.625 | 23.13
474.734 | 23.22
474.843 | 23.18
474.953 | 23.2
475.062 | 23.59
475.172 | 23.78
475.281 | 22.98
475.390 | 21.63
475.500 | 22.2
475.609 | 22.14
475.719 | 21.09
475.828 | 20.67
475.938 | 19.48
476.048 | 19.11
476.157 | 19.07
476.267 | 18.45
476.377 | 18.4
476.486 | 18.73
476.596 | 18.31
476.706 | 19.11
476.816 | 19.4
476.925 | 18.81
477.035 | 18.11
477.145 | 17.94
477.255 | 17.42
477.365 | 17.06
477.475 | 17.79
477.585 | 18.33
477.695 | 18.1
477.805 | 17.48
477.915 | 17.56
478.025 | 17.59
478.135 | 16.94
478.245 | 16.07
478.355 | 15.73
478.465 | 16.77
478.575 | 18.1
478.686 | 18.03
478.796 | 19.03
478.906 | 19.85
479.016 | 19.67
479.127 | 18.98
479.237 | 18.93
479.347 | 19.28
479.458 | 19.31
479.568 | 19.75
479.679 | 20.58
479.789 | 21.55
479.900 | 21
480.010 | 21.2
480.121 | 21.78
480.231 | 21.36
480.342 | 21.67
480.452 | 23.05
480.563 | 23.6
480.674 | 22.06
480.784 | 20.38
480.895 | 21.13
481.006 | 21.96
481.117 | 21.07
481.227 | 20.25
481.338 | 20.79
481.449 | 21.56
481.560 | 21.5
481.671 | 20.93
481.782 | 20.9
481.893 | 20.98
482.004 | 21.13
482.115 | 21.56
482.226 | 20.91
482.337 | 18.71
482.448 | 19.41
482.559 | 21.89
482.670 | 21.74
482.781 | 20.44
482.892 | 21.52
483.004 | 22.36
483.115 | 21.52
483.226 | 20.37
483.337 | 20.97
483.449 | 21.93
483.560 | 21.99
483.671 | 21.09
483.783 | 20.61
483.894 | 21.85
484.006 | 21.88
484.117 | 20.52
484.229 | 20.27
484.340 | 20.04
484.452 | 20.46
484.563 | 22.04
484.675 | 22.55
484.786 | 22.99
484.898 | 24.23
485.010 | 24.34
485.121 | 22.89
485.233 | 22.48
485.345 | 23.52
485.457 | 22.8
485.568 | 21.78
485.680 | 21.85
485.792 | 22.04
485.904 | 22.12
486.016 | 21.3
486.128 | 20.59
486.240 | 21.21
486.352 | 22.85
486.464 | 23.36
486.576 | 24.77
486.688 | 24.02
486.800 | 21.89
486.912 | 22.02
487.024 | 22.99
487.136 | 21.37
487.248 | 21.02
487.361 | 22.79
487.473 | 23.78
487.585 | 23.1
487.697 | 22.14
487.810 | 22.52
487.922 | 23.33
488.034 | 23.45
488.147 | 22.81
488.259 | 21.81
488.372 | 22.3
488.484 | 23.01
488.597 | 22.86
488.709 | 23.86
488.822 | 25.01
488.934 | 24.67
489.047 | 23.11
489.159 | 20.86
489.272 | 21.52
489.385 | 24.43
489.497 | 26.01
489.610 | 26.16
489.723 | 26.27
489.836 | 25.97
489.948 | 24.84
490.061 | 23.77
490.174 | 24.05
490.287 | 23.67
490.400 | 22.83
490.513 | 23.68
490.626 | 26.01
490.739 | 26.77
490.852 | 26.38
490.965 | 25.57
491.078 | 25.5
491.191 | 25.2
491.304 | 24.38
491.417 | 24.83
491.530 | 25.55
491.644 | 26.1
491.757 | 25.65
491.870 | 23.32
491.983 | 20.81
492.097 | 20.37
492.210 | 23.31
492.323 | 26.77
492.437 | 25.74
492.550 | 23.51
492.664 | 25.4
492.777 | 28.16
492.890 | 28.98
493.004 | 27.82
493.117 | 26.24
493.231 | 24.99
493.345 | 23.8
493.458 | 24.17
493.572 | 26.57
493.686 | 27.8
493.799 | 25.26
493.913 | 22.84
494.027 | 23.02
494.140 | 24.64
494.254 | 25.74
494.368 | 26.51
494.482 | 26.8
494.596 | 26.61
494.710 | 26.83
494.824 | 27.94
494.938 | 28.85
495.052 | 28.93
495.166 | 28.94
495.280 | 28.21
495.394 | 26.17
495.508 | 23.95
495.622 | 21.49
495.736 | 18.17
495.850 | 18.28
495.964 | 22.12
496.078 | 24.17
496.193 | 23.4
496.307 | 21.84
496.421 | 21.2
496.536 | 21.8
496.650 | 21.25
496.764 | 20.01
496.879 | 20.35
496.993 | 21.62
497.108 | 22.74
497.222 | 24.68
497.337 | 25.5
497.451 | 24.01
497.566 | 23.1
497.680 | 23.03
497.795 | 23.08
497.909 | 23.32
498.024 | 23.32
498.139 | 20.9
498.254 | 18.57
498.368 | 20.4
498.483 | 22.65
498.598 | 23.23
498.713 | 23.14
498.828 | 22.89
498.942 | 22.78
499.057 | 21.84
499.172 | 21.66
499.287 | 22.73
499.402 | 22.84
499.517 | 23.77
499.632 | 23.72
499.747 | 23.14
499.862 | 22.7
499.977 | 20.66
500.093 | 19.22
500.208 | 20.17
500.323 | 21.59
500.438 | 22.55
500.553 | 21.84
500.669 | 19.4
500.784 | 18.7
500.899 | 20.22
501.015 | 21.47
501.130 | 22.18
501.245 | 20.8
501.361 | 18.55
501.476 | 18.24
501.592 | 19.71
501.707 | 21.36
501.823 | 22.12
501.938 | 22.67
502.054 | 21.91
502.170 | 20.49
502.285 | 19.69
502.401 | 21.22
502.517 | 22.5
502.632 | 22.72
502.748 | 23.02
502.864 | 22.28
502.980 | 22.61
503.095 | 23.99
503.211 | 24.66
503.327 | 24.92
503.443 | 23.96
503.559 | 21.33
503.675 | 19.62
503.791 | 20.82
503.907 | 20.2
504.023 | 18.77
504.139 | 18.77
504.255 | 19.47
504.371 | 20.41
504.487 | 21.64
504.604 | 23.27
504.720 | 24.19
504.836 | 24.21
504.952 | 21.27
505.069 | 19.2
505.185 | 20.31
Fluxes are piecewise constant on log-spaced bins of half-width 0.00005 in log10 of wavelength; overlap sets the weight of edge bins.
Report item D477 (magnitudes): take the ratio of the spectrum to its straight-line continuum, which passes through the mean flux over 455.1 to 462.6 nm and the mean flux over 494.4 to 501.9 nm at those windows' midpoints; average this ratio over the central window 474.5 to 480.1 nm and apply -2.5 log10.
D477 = 0.14 mag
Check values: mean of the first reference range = 21.9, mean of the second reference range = 22.6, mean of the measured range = 19.6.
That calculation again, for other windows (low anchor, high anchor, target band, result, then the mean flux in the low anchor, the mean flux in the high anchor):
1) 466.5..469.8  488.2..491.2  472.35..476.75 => 0.05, 22.5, 24.3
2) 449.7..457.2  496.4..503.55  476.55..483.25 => 0.05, 19.1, 22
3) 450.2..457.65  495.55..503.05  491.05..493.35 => -0.17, 19.3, 21.8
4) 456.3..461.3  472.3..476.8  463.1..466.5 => -0.05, 21.6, 22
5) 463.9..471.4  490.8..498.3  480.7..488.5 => 0.09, 22.8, 24.3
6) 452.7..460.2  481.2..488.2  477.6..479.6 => 0.18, 19.9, 21.9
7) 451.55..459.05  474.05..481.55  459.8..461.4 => -0.14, 19.5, 20.2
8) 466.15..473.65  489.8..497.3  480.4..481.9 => 0.11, 22.9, 24.6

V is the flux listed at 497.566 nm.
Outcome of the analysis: 23.1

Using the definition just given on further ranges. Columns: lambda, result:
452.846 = 15.52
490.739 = 26.77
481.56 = 21.5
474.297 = 22.61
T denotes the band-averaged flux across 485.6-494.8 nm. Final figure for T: 24.2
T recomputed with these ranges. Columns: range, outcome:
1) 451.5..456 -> 18.2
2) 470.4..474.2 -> 22.9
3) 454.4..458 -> 20.9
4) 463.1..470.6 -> 22.8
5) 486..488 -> 22.5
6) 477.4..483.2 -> 20.1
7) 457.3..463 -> 22.2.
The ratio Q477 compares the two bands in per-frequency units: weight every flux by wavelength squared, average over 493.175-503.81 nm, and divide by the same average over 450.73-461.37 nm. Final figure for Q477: 1.36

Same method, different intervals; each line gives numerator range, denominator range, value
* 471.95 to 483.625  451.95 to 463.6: 1.09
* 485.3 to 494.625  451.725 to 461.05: 1.39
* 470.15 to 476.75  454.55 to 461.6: 1.12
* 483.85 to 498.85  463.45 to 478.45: 1.17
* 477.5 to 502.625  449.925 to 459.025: 1.34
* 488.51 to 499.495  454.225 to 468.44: 1.25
